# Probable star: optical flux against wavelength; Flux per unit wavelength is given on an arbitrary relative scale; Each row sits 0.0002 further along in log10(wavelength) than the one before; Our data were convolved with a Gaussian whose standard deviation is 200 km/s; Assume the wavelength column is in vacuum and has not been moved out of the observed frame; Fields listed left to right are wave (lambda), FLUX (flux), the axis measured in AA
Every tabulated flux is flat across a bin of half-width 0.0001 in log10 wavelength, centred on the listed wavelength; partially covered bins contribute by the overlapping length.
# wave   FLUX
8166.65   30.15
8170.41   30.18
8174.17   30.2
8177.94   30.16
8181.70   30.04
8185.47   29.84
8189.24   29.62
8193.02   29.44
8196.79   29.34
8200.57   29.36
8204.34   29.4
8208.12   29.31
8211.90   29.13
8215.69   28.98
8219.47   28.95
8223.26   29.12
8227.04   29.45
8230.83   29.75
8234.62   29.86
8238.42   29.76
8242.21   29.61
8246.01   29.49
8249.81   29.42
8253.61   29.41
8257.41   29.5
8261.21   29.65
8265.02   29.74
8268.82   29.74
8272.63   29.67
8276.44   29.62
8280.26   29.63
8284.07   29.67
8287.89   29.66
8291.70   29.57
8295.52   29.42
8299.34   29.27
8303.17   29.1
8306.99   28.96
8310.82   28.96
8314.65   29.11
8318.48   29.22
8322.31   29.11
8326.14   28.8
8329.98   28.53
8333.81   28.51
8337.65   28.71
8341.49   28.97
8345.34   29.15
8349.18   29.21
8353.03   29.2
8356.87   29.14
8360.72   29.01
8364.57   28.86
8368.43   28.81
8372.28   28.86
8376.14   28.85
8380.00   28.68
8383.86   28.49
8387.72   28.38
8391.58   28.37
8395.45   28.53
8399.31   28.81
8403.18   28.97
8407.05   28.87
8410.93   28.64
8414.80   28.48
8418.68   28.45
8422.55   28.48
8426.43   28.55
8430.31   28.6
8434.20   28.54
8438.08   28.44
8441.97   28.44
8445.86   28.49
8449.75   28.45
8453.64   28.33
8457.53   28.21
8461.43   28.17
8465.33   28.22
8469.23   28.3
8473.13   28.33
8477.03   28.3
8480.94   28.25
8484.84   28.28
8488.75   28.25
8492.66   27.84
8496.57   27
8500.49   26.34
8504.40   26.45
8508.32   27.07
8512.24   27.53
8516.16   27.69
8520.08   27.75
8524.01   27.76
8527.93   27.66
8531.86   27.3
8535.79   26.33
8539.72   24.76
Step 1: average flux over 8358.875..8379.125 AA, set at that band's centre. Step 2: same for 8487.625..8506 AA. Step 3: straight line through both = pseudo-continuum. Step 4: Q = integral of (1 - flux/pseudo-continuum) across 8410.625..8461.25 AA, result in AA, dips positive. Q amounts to -0.9 AA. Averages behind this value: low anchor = 28.9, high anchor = 27.1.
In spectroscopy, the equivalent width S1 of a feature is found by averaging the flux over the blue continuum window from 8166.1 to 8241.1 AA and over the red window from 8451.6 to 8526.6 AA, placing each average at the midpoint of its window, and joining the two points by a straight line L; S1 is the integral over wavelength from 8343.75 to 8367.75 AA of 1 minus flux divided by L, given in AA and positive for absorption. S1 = -0.4 AA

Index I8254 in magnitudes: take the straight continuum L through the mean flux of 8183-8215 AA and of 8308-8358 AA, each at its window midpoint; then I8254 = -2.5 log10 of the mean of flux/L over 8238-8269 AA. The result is -0.013 mag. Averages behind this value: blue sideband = 29.4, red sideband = 29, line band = 29.6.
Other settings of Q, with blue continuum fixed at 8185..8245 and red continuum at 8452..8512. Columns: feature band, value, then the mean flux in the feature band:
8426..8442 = -0.2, 28.5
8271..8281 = -0.2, 29.6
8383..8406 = -0.2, 28.6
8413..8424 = -0.1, 28.5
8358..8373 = -0.2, 28.9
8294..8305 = -0.1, 29.2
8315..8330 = -0.1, 29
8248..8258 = -0.1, 29.4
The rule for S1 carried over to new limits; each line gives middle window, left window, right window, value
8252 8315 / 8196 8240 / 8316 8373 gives -0.68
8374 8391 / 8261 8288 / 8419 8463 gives 0.17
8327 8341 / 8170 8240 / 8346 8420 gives 0.17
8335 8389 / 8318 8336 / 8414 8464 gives -0.36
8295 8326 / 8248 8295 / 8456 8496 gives 0.23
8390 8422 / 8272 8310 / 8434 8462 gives 0.03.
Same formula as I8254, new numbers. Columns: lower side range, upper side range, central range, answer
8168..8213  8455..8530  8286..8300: -0.02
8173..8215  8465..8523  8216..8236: 0.00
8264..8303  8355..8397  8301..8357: 0.01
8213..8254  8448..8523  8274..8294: -0.02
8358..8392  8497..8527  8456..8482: -0.02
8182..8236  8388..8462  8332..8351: 0.00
